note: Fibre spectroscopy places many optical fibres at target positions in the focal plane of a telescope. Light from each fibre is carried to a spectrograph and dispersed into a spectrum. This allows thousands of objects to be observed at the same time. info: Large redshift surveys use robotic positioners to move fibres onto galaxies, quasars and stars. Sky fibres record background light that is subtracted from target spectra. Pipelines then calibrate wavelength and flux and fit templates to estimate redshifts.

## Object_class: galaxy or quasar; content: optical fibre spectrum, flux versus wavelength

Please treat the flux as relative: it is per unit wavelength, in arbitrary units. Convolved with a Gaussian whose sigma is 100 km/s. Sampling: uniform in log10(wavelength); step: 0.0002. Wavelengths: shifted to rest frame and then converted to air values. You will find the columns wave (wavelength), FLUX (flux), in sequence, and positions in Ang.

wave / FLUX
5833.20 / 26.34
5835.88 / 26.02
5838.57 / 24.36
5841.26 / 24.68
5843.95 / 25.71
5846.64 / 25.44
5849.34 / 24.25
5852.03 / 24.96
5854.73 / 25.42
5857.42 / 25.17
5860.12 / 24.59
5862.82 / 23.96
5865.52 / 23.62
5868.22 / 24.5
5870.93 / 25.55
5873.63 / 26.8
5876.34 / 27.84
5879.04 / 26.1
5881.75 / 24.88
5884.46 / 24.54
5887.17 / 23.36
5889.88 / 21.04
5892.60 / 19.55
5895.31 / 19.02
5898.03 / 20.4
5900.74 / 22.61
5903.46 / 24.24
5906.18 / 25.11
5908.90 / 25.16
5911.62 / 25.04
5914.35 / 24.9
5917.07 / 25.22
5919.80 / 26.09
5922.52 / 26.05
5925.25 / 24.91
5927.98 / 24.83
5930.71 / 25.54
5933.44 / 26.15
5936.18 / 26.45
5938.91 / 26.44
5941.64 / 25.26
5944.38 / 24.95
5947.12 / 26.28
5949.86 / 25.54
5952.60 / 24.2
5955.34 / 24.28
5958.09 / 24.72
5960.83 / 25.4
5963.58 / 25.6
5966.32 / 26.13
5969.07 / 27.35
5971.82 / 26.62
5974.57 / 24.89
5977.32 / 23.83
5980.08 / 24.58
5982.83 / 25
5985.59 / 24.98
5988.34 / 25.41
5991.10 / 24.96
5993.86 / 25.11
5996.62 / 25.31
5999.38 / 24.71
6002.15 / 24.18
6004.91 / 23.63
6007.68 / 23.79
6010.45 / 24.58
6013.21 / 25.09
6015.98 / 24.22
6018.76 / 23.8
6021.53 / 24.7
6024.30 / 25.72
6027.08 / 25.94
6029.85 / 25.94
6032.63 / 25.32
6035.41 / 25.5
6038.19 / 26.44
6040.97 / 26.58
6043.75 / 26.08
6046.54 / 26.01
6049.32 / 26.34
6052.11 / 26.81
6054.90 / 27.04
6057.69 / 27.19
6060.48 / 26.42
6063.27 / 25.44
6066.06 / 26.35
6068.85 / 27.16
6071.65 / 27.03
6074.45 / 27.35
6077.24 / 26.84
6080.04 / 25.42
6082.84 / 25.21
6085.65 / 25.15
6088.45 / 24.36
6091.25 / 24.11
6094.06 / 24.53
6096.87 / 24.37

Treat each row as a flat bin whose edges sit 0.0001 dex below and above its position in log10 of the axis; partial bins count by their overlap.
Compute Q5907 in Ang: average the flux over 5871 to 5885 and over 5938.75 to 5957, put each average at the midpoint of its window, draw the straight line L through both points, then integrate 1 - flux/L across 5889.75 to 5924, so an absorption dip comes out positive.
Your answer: 2.9 Ang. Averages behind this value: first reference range 26.1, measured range 23.5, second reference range 25.2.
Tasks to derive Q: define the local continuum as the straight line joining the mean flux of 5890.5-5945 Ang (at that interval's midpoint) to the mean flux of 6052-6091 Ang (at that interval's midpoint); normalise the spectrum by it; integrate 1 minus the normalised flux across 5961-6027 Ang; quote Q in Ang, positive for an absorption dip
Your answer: 0.7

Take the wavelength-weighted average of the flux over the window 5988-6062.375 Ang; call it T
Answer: 25.4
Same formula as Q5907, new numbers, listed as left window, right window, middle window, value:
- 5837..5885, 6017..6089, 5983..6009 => 1.1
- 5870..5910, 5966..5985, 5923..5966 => -1.0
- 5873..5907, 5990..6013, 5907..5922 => -1.1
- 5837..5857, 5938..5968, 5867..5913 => 2.3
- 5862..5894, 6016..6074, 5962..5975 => -0.5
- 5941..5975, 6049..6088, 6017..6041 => 0.5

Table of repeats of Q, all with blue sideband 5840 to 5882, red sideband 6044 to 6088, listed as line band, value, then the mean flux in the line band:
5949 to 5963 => 0.49 Ang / 24.8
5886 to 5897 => 2.04 Ang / 20.7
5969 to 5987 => 0.47 Ang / 25.2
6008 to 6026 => 0.98 Ang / 24.7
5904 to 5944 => 0.15 Ang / 25.5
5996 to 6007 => 0.69 Ang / 24.3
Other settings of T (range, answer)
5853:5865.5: 24.7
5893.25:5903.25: 21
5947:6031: 25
